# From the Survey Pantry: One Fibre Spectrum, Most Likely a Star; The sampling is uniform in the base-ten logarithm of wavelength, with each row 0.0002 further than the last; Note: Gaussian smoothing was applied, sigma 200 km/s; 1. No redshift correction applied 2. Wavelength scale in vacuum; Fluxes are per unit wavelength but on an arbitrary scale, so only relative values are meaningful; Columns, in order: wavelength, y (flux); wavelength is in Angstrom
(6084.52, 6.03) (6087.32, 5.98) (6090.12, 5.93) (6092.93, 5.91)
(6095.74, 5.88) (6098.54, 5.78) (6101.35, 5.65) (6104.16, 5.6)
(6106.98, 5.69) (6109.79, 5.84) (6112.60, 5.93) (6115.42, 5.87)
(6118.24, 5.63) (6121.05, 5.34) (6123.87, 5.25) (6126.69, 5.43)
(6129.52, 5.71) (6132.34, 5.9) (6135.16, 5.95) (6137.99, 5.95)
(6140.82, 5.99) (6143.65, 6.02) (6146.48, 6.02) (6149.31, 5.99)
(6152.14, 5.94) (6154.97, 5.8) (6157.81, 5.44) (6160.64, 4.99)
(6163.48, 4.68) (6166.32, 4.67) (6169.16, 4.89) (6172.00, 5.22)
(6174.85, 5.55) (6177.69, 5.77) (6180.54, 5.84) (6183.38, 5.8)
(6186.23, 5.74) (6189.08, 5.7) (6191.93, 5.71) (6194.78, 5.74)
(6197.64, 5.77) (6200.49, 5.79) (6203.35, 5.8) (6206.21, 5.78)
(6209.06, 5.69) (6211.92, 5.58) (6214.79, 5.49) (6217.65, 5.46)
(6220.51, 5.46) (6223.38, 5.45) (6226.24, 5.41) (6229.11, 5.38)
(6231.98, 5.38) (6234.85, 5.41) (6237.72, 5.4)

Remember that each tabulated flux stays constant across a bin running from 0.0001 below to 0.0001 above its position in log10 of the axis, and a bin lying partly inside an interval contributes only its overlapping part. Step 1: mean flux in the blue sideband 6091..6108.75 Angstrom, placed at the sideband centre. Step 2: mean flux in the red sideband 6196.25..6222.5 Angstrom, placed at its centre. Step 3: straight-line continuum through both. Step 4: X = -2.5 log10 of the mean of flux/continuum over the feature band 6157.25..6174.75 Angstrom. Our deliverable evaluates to 0.14 mag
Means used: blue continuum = 5.76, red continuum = 5.64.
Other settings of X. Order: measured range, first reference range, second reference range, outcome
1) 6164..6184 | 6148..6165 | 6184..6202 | 0.051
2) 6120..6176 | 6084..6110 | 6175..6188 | 0.048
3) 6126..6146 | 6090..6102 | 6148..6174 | -0.071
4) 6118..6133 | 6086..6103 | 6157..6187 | 0.023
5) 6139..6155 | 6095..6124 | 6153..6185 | -0.095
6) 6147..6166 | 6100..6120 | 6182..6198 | 0.055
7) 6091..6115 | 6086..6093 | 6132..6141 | 0.029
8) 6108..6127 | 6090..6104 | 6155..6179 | -0.001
